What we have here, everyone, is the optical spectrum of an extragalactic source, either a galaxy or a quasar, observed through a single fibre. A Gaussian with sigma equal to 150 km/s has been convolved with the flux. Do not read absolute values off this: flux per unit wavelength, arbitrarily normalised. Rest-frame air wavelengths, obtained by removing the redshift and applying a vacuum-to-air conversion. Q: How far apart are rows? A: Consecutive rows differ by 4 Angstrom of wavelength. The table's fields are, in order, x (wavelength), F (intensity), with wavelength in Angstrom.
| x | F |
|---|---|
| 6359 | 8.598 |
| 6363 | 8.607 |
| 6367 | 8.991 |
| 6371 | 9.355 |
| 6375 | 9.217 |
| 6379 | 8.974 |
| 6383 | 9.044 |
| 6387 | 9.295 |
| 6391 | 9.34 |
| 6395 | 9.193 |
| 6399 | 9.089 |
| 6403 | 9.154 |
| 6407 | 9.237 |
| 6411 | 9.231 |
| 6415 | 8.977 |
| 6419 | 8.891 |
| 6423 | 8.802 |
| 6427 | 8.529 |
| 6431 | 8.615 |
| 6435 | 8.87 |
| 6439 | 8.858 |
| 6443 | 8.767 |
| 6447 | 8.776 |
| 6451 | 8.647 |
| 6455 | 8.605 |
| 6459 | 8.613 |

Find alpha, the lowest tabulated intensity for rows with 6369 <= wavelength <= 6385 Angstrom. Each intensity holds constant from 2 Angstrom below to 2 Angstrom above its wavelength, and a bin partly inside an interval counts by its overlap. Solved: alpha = 8.974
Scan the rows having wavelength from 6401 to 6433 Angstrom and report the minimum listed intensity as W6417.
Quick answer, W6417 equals 8.529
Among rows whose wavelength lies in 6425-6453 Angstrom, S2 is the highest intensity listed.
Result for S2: 8.87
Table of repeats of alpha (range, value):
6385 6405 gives 9.089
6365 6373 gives 8.991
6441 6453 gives 8.647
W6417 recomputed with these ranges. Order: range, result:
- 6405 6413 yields 9.231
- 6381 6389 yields 9.044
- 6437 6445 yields 8.767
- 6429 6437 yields 8.615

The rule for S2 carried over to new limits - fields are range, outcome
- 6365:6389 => 9.355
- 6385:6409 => 9.34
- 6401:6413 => 9.237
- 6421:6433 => 8.802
